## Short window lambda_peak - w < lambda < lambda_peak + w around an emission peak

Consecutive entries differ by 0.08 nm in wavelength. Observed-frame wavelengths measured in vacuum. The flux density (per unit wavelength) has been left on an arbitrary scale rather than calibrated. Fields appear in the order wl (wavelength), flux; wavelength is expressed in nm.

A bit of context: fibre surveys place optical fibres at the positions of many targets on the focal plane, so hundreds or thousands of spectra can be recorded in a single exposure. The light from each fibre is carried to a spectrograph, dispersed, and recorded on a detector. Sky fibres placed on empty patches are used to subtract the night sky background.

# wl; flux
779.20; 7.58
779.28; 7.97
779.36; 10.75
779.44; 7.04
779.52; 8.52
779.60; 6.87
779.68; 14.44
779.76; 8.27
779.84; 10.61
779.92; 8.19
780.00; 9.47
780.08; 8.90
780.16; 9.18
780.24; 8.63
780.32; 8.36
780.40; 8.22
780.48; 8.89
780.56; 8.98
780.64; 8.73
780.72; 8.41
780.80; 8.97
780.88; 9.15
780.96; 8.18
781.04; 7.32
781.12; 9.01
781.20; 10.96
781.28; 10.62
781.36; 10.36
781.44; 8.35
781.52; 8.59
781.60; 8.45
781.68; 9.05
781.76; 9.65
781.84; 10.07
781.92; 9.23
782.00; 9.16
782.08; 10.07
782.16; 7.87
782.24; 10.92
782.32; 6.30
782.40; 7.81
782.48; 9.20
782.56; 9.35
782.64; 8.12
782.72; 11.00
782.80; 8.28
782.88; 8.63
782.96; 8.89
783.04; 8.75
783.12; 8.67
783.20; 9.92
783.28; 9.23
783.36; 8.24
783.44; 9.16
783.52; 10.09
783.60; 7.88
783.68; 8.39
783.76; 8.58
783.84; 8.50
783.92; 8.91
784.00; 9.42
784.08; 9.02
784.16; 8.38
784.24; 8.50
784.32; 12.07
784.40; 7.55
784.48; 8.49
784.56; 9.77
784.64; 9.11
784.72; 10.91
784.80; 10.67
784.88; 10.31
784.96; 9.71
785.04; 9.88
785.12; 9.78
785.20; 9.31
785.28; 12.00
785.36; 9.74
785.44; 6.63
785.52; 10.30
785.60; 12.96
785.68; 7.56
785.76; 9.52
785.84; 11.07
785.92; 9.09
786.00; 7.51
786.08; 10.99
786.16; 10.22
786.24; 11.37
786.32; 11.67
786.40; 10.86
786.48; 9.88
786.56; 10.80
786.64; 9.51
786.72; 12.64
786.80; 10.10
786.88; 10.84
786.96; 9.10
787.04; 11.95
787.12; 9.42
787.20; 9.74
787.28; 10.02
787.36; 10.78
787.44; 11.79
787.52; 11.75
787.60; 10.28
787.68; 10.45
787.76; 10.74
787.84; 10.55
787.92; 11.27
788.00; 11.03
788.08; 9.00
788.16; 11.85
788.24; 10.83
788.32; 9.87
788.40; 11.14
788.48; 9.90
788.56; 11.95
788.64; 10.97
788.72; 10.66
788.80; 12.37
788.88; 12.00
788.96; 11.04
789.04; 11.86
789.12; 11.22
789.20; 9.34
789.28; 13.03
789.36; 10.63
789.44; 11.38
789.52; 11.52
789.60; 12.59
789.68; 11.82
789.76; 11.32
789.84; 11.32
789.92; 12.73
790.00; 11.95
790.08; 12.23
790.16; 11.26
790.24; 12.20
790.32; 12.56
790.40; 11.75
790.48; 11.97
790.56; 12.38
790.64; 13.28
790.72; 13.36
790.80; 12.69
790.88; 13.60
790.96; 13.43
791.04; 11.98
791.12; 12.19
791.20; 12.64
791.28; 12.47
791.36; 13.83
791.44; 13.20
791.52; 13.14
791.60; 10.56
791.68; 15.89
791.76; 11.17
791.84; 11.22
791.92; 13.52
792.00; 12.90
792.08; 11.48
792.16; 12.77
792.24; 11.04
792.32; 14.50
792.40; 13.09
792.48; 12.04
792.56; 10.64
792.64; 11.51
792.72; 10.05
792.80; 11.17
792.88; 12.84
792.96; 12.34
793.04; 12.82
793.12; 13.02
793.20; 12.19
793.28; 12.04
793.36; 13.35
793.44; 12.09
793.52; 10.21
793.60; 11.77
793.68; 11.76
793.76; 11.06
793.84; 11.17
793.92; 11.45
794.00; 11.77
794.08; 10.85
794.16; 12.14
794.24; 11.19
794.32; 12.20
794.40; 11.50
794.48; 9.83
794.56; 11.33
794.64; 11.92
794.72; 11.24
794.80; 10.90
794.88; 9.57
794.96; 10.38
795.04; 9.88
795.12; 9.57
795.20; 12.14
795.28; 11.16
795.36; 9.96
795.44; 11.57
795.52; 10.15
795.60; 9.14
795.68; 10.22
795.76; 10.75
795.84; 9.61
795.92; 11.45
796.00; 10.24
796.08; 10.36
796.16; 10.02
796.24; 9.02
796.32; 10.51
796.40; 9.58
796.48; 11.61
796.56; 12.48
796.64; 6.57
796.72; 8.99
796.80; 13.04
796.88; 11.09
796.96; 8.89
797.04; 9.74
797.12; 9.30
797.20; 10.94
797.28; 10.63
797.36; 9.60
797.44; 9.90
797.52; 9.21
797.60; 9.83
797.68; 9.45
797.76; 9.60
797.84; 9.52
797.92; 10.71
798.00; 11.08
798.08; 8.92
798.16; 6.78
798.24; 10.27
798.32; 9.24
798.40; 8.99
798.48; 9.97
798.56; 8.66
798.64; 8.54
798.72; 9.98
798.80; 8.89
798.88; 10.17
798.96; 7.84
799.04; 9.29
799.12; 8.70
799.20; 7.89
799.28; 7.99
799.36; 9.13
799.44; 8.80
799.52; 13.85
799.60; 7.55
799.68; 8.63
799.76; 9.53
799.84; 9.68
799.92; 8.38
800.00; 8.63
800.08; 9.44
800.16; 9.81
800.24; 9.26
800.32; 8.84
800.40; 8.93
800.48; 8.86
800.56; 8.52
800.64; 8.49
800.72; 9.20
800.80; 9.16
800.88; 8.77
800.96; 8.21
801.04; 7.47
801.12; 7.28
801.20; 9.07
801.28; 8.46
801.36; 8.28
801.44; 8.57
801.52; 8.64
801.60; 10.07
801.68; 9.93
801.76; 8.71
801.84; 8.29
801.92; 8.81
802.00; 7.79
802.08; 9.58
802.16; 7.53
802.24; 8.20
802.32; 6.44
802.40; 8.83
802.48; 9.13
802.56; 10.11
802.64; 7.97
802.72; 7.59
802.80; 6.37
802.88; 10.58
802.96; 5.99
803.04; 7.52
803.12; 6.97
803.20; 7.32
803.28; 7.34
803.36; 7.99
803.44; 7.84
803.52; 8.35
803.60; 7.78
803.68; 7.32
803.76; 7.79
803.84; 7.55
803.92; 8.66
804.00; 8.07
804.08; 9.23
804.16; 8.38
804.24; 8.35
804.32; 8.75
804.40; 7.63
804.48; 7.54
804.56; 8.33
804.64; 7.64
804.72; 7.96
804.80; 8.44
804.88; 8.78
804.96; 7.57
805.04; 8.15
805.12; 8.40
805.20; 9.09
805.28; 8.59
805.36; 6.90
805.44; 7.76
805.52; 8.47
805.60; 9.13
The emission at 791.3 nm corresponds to Mg II 2798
